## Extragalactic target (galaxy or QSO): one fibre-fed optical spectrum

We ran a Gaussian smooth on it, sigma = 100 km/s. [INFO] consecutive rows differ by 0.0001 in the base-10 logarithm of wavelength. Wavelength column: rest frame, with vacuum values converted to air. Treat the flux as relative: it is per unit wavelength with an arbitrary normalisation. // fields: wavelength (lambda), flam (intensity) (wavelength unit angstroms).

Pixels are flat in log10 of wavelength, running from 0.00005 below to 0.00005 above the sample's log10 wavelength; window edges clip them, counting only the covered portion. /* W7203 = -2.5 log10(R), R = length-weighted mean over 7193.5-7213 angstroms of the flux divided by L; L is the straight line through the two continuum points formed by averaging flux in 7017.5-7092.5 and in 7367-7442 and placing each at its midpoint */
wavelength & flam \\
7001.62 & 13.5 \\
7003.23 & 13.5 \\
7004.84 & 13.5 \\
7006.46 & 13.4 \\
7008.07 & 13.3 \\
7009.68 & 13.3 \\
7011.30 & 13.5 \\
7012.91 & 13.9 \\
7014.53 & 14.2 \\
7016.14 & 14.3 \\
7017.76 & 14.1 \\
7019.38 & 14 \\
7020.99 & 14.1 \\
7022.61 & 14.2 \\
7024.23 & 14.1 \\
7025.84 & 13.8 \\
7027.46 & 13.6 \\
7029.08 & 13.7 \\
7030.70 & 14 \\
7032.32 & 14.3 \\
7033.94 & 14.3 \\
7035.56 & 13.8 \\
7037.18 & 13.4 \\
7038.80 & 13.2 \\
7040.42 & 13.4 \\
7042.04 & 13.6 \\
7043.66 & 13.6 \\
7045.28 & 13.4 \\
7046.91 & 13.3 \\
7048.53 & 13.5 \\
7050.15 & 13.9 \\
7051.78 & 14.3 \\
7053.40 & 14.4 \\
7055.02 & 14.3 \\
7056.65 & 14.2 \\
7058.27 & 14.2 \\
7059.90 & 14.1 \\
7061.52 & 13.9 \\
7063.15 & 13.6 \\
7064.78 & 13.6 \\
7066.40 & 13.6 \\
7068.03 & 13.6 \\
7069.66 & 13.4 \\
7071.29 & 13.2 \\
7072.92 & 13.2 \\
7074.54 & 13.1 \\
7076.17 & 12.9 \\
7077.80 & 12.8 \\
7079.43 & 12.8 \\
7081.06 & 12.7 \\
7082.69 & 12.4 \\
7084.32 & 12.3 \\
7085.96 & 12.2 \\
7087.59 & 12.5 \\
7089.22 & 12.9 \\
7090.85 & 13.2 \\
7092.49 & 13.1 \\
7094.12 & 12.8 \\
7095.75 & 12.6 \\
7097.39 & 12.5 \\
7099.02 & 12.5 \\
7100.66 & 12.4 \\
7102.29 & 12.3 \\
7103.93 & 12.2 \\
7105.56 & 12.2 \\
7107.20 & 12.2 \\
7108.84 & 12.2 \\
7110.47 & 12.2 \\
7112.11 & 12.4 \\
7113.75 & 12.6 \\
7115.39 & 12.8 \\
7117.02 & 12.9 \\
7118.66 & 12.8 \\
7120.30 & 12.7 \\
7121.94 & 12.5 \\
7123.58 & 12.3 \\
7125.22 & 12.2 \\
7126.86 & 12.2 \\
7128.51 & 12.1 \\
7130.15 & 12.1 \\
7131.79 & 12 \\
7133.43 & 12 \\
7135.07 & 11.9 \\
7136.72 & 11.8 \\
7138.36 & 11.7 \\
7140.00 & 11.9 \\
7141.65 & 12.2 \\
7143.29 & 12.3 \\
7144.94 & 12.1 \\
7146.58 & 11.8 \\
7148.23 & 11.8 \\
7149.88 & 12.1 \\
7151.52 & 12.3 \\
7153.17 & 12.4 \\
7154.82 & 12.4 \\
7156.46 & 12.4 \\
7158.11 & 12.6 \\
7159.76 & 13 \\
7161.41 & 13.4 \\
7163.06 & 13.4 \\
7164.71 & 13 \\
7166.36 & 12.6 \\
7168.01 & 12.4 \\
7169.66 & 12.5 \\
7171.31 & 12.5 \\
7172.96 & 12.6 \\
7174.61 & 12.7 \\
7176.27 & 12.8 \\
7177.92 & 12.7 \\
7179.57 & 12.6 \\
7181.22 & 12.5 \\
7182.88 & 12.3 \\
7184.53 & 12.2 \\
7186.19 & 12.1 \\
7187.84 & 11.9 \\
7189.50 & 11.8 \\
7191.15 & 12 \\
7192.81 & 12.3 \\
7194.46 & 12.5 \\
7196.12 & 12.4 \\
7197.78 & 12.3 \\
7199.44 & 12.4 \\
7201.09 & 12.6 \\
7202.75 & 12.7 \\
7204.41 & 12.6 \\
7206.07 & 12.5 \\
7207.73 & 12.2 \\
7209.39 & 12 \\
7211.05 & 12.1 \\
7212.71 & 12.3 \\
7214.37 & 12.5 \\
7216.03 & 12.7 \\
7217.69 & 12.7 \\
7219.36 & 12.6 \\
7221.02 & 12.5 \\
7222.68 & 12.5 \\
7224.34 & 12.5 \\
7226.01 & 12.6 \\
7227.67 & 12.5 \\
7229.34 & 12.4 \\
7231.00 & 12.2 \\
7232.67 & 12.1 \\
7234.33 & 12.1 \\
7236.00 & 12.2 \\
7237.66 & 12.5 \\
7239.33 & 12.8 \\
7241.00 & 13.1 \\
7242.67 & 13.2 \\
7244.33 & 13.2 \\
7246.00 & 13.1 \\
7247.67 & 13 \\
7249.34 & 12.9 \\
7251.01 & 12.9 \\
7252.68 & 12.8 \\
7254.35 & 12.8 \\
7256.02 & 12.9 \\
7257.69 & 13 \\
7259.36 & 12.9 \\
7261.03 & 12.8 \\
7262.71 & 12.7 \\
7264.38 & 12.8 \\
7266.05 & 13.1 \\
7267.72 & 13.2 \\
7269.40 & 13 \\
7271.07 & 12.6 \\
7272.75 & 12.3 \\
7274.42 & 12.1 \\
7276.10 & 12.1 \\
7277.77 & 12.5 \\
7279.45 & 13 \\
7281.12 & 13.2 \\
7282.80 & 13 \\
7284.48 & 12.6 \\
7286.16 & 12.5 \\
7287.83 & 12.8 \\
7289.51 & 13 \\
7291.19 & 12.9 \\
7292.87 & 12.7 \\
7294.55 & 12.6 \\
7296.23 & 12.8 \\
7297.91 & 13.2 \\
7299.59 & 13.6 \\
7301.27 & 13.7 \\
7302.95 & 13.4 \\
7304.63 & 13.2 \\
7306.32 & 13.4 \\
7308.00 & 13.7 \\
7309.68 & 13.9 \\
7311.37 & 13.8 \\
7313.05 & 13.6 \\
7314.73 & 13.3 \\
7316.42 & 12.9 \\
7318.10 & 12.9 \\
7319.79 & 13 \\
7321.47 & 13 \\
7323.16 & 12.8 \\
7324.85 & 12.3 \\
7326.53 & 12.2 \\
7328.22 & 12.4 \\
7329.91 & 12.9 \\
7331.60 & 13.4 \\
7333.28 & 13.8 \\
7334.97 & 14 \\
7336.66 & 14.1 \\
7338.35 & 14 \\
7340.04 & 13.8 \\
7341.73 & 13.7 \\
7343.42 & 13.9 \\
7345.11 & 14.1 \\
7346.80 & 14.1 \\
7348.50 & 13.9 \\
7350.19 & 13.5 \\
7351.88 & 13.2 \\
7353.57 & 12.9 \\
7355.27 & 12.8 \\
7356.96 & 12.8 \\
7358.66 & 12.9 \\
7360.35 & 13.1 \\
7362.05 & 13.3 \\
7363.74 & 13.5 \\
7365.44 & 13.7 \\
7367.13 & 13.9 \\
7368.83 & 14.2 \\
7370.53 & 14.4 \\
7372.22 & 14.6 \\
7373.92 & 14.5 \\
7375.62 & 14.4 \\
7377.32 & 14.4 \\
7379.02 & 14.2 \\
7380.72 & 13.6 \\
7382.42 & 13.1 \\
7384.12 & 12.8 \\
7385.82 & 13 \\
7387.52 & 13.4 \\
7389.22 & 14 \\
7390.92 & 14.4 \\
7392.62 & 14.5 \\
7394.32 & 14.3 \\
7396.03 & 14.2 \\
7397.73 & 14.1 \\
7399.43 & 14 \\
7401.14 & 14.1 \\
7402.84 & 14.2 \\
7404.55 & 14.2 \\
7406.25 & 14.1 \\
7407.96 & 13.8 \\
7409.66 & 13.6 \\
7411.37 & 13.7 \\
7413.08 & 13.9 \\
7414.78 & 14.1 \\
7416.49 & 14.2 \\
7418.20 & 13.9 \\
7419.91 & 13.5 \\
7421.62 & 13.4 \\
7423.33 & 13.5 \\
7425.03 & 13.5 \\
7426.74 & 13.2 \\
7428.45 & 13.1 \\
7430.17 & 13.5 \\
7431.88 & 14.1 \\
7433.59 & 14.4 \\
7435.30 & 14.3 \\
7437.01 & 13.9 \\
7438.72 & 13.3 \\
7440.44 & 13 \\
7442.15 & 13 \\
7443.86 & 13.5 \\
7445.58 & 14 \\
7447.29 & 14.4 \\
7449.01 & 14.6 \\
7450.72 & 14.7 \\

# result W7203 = 0.11 mag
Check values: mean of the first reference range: 13.5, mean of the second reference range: 13.9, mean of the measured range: 12.4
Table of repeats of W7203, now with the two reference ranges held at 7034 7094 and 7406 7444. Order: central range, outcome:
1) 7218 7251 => 0.07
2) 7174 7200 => 0.10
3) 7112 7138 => 0.09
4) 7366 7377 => -0.05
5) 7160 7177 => 0.06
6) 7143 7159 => 0.10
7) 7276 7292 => 0.06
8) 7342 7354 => -0.01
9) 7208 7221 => 0.09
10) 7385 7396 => -0.02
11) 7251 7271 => 0.05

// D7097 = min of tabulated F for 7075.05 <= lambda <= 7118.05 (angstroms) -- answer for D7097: 12.2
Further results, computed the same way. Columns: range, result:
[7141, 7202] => 11.8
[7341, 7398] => 12.8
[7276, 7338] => 12.1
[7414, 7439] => 13.1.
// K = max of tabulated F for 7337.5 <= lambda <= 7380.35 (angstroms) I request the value 14.6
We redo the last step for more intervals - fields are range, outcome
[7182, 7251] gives 13.2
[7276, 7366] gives 14.1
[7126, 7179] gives 13.4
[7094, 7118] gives 12.9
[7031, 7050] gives 14.3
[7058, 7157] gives 14.2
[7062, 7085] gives 13.6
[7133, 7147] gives 12.3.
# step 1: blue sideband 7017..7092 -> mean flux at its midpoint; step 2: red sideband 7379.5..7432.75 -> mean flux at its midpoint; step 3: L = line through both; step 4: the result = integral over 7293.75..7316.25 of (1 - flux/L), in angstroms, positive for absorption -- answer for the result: 0.5 angstroms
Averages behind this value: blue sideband 13.5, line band 13.4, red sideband 13.8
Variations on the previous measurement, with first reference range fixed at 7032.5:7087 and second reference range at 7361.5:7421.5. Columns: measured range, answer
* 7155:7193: 3.04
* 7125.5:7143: 2.02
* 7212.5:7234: 1.93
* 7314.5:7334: 1.34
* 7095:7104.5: 0.77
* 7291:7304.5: 0.66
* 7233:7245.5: 0.92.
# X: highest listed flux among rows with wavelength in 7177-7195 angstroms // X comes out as 12.7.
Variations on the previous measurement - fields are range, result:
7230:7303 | 13.7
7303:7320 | 13.9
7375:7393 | 14.5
